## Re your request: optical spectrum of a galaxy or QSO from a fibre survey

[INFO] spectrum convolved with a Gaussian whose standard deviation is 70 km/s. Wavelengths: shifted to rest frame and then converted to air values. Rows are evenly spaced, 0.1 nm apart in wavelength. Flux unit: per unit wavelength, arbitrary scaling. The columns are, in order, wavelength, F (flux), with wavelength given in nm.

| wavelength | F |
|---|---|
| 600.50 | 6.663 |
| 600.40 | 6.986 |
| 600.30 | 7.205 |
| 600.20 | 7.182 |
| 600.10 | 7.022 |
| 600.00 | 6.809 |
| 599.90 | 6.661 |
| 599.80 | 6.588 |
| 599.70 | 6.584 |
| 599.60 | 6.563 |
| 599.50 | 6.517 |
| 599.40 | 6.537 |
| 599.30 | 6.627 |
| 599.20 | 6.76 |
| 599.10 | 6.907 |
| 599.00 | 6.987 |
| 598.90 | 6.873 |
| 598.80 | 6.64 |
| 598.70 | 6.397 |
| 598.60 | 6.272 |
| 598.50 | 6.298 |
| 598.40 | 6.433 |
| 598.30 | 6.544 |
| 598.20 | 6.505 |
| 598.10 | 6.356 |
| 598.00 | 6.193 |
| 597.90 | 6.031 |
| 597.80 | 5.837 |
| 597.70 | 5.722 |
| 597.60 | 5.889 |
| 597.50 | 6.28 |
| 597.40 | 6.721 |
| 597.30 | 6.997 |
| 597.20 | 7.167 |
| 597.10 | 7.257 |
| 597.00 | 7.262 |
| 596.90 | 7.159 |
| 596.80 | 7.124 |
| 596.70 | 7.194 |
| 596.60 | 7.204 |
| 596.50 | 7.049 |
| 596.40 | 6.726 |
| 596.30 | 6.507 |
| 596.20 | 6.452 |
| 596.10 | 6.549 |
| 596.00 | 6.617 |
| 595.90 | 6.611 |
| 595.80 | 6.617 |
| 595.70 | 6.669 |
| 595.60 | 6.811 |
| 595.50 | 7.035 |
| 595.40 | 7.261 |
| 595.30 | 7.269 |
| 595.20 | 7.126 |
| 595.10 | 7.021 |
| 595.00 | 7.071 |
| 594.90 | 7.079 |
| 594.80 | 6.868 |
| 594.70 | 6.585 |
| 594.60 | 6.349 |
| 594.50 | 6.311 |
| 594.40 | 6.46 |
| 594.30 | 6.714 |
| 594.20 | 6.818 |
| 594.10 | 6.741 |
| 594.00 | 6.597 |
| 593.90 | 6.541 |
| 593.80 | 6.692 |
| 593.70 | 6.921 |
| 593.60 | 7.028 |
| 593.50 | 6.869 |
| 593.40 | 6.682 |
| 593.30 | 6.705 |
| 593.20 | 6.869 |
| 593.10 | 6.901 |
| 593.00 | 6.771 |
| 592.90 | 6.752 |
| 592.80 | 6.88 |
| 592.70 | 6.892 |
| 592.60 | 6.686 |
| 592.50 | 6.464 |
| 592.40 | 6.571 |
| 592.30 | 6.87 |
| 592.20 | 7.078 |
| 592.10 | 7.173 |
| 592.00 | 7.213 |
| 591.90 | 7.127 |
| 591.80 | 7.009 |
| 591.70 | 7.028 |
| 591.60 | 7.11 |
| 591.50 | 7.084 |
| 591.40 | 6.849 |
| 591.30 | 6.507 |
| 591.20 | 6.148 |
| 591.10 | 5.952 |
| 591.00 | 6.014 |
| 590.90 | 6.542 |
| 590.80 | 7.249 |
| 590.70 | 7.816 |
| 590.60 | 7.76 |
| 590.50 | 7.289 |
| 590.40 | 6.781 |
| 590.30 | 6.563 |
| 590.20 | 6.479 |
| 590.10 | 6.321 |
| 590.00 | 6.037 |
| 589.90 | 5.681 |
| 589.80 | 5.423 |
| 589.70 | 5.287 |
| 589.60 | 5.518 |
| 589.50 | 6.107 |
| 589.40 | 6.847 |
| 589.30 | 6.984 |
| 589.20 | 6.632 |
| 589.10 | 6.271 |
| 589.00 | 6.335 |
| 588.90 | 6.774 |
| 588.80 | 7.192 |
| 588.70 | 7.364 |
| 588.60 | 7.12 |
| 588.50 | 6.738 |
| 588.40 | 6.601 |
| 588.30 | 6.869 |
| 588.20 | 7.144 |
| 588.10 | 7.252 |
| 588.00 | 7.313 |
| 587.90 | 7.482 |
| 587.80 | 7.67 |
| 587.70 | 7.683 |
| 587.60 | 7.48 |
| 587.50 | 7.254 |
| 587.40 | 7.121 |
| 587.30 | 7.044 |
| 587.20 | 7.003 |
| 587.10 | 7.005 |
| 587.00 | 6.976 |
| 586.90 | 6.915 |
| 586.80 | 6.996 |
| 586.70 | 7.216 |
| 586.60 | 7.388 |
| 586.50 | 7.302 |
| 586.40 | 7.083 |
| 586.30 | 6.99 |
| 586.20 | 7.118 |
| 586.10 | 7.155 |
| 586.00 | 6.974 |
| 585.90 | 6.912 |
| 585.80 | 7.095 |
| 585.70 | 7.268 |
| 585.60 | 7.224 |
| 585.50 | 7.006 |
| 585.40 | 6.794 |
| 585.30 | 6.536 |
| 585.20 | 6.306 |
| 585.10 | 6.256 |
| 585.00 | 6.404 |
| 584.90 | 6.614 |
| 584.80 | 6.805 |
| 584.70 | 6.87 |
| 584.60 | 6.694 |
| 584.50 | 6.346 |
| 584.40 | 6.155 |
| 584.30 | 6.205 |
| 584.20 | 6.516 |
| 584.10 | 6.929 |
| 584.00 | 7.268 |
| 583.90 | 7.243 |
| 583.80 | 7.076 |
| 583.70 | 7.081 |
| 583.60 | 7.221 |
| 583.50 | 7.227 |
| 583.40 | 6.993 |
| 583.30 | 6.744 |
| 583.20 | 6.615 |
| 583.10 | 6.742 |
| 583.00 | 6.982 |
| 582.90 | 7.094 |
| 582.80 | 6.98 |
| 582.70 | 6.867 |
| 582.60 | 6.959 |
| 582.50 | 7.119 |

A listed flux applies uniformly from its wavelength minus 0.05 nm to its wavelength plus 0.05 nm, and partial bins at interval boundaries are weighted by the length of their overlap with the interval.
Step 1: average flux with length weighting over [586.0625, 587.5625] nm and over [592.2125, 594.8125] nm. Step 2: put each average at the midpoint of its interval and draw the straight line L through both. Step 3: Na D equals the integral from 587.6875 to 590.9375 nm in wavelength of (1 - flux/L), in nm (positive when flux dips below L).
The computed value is 0.098 nm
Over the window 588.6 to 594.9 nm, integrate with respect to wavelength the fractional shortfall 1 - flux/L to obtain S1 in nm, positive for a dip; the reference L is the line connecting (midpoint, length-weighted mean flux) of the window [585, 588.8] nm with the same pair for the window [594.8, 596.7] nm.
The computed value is 0.25 nm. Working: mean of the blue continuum 7.06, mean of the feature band 6.69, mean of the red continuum 6.88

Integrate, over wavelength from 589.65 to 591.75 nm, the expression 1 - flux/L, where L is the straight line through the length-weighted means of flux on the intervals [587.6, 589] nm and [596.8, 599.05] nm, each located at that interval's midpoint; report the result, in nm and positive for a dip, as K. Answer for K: 0.13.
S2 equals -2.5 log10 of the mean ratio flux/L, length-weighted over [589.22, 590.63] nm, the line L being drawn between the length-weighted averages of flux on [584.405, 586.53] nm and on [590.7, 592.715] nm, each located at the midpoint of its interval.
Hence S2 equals 0.08 mag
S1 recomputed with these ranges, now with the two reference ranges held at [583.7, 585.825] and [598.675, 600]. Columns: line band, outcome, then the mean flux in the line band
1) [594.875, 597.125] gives -0.08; 6.94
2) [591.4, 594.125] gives -0.06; 6.86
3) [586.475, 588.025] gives -0.12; 7.24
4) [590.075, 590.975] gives -0.03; 6.97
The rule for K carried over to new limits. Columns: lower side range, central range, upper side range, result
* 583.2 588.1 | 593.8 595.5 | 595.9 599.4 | -0.022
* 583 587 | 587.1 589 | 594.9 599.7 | -0.086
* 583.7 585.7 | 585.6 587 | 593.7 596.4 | -0.080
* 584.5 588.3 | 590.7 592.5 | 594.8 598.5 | 0.016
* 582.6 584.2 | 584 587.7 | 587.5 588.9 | 0.103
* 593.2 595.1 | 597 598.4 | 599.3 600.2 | 0.053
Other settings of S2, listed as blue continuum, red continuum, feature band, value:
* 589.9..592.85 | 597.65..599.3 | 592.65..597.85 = -0.03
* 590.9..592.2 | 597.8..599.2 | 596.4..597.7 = -0.06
